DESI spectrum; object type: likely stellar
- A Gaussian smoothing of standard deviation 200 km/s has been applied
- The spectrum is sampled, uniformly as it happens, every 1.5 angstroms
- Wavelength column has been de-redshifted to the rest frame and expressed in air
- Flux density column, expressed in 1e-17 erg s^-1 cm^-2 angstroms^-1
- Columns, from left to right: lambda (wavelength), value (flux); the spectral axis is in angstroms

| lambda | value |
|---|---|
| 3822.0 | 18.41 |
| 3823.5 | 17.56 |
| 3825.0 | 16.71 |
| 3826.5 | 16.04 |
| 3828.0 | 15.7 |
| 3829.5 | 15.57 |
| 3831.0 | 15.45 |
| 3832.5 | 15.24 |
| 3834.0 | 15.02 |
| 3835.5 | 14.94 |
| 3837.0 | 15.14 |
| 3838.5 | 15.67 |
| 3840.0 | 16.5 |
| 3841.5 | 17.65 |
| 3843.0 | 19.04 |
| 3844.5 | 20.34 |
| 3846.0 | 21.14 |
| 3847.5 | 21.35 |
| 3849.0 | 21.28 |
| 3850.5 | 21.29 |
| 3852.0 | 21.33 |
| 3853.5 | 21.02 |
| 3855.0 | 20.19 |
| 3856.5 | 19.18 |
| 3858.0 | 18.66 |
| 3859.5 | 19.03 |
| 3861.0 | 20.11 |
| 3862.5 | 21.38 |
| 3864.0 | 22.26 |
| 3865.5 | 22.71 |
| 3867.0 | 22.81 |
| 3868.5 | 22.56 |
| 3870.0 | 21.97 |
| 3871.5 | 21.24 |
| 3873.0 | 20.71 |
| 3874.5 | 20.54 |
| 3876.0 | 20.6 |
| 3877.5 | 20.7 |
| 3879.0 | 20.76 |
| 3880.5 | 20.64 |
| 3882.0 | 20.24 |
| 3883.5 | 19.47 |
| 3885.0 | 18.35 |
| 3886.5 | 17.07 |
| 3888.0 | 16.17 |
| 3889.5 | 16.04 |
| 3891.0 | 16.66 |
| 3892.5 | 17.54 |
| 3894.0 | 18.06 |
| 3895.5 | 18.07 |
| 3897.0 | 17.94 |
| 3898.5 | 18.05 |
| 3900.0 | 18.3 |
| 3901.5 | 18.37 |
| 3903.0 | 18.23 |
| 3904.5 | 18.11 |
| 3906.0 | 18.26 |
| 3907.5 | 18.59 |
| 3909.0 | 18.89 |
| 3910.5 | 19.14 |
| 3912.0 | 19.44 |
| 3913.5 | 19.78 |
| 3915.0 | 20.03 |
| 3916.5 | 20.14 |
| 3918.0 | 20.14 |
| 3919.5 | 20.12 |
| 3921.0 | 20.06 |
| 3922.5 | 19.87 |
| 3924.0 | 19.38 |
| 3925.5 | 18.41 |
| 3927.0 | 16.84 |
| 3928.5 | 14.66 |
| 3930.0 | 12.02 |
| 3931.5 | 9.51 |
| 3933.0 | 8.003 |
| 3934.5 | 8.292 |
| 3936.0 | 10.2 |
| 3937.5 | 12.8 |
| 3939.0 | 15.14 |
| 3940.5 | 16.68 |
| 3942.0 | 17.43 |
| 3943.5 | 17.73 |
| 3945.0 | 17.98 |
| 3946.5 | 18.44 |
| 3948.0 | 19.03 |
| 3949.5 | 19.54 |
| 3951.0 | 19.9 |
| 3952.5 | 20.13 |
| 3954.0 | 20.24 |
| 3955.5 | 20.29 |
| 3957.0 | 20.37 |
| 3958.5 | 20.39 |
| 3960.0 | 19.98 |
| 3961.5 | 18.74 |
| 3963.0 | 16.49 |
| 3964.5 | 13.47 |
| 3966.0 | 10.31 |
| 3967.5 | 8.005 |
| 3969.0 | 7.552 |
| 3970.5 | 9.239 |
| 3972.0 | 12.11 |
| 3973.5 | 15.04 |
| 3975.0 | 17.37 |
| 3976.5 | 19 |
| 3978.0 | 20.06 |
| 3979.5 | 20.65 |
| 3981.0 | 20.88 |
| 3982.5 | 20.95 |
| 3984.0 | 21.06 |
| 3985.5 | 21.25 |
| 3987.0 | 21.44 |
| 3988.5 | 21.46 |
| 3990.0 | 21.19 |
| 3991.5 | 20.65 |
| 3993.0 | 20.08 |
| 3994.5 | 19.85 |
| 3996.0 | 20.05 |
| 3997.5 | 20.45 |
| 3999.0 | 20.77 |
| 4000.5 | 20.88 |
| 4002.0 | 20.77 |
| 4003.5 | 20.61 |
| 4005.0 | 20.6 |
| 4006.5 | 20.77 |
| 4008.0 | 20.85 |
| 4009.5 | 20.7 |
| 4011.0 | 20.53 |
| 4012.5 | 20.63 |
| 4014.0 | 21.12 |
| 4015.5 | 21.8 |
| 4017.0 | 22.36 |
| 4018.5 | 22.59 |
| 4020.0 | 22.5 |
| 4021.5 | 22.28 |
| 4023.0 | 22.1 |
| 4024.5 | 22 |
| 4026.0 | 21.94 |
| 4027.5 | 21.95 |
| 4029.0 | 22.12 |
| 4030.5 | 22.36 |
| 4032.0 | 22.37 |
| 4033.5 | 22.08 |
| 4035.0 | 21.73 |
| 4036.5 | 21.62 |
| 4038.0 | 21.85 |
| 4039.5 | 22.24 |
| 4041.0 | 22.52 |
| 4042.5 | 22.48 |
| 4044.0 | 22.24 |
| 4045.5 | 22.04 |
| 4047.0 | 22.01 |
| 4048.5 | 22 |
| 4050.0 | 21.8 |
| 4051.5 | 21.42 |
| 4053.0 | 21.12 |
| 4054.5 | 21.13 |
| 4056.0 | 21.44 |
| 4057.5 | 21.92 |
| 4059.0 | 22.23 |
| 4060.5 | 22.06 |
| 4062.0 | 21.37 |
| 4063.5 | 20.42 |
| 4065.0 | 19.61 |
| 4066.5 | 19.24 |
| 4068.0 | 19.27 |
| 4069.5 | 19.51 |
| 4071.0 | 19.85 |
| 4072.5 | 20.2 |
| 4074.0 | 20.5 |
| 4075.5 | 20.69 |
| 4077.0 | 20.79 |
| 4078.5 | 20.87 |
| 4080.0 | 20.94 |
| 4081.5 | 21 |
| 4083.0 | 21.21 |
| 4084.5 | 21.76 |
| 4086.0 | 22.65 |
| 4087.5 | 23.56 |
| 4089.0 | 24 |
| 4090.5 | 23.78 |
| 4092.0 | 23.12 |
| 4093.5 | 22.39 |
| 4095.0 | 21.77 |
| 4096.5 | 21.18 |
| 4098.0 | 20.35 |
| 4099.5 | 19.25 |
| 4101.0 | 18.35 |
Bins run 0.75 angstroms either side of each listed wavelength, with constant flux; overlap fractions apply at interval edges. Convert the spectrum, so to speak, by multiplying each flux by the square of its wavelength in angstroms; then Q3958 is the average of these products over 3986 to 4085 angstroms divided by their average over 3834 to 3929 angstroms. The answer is 1.19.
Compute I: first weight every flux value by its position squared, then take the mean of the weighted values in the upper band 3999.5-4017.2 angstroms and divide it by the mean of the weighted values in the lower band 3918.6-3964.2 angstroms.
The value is 1.3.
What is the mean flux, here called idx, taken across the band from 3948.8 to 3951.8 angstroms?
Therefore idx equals 19.7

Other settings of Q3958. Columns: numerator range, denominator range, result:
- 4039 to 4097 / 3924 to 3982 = 1.43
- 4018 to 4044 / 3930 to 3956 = 1.46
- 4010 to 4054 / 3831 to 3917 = 1.24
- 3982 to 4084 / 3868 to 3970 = 1.28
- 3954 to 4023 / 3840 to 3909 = 1.04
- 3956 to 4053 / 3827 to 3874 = 1.13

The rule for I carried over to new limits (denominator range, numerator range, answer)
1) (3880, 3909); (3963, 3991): 0.97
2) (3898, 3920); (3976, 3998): 1.13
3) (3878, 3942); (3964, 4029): 1.17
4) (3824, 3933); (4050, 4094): 1.26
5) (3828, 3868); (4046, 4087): 1.24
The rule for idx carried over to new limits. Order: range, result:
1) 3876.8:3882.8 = 20.6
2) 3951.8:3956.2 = 20.2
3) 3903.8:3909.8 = 18.5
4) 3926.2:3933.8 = 12.2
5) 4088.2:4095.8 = 23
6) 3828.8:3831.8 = 15.5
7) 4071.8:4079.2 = 20.6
